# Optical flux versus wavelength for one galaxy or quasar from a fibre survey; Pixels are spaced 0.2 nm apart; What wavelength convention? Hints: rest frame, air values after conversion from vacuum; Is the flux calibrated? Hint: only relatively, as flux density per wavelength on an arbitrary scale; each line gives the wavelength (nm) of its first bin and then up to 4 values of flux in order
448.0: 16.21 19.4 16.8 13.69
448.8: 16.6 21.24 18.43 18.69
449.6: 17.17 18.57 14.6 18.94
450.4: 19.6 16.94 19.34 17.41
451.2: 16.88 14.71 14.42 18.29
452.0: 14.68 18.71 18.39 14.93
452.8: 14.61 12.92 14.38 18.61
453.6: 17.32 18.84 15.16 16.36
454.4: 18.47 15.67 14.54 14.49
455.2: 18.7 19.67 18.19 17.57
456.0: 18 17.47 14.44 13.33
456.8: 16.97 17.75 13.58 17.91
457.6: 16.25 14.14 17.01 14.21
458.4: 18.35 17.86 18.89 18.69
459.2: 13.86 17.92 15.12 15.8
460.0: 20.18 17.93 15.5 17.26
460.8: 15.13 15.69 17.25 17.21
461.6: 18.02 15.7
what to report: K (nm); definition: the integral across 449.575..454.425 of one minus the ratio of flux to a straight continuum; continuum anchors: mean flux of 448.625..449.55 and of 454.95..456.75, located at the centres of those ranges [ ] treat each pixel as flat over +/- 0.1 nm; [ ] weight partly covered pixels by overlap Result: 0.25 nm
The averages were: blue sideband 18.2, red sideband 16.9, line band 16.8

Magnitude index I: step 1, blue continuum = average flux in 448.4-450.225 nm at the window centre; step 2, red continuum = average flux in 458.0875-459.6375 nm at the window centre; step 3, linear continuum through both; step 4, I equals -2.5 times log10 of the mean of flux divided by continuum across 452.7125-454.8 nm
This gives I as 0.07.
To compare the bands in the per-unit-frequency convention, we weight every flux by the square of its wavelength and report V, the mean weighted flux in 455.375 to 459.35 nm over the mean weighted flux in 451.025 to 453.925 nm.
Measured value 1.05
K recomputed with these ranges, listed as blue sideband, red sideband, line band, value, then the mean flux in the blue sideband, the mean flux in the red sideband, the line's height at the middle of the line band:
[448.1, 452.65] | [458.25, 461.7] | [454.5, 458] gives 0.155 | 17.3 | 17.1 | 17.2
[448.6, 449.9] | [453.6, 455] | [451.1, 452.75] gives 0.084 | 18.1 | 16.4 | 17.2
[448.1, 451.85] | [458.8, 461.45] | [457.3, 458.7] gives 0.034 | 17.4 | 16.8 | 16.9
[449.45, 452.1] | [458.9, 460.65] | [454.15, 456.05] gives -0.019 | 17.1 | 16.9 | 17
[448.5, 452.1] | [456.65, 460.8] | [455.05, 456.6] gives -0.042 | 17.2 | 16.7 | 16.9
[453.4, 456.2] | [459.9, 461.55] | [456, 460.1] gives 0.144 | 17.2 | 17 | 17.1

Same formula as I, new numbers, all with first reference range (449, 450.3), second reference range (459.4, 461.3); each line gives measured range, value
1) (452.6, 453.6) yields 0.15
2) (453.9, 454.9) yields 0.09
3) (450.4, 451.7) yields 0.06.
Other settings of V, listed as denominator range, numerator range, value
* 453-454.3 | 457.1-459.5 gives 1.03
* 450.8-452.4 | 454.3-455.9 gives 1.04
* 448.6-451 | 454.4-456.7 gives 0.95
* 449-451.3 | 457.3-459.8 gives 0.96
